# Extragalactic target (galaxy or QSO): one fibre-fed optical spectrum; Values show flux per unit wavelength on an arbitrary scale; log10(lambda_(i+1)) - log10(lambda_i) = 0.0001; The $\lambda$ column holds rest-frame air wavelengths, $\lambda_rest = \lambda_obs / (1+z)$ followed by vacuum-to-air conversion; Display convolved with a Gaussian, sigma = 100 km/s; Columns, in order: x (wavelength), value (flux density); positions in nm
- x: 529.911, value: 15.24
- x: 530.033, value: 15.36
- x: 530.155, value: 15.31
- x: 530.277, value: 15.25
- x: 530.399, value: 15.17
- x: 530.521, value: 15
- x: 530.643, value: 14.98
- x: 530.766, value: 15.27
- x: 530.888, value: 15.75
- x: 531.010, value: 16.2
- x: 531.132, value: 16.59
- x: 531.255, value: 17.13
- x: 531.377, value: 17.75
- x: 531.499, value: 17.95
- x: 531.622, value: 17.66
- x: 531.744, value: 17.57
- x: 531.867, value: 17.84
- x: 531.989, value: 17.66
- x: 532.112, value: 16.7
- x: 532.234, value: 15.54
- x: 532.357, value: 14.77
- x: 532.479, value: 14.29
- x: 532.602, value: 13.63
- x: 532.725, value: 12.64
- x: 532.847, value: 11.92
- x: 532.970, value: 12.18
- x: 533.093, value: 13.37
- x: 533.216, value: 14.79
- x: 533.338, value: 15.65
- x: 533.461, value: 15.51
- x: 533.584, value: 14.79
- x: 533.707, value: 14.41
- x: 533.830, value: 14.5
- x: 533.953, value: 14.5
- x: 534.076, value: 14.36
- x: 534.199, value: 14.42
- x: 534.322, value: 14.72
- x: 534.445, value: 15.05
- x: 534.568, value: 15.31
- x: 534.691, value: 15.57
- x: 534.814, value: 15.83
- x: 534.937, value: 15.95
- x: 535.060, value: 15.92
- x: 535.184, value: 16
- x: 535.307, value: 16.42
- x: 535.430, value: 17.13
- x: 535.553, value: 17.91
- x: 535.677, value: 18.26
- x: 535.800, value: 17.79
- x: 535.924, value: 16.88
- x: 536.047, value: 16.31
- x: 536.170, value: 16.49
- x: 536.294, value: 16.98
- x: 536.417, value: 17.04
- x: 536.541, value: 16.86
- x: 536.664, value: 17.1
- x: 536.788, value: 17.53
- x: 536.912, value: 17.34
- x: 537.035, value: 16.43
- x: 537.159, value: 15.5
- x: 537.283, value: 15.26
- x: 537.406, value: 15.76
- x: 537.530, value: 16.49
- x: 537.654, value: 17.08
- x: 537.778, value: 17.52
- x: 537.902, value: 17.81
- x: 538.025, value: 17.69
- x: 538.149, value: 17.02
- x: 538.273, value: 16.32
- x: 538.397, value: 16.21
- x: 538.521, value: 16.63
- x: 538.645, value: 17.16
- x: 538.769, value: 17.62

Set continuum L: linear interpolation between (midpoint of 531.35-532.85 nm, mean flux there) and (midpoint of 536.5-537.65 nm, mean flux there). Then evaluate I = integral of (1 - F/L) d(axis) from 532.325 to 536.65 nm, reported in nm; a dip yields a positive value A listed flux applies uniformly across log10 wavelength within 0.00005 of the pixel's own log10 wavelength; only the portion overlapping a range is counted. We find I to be 0.219 nm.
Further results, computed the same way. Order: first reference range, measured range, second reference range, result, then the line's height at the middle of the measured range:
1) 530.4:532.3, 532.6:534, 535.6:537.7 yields 0.22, 16.7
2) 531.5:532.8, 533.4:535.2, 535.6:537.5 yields 0.13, 16.3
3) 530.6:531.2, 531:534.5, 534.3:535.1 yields 0.08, 15.7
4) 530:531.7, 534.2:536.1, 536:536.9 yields 0.05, 16.7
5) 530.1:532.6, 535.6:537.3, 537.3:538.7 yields -0.02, 16.7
